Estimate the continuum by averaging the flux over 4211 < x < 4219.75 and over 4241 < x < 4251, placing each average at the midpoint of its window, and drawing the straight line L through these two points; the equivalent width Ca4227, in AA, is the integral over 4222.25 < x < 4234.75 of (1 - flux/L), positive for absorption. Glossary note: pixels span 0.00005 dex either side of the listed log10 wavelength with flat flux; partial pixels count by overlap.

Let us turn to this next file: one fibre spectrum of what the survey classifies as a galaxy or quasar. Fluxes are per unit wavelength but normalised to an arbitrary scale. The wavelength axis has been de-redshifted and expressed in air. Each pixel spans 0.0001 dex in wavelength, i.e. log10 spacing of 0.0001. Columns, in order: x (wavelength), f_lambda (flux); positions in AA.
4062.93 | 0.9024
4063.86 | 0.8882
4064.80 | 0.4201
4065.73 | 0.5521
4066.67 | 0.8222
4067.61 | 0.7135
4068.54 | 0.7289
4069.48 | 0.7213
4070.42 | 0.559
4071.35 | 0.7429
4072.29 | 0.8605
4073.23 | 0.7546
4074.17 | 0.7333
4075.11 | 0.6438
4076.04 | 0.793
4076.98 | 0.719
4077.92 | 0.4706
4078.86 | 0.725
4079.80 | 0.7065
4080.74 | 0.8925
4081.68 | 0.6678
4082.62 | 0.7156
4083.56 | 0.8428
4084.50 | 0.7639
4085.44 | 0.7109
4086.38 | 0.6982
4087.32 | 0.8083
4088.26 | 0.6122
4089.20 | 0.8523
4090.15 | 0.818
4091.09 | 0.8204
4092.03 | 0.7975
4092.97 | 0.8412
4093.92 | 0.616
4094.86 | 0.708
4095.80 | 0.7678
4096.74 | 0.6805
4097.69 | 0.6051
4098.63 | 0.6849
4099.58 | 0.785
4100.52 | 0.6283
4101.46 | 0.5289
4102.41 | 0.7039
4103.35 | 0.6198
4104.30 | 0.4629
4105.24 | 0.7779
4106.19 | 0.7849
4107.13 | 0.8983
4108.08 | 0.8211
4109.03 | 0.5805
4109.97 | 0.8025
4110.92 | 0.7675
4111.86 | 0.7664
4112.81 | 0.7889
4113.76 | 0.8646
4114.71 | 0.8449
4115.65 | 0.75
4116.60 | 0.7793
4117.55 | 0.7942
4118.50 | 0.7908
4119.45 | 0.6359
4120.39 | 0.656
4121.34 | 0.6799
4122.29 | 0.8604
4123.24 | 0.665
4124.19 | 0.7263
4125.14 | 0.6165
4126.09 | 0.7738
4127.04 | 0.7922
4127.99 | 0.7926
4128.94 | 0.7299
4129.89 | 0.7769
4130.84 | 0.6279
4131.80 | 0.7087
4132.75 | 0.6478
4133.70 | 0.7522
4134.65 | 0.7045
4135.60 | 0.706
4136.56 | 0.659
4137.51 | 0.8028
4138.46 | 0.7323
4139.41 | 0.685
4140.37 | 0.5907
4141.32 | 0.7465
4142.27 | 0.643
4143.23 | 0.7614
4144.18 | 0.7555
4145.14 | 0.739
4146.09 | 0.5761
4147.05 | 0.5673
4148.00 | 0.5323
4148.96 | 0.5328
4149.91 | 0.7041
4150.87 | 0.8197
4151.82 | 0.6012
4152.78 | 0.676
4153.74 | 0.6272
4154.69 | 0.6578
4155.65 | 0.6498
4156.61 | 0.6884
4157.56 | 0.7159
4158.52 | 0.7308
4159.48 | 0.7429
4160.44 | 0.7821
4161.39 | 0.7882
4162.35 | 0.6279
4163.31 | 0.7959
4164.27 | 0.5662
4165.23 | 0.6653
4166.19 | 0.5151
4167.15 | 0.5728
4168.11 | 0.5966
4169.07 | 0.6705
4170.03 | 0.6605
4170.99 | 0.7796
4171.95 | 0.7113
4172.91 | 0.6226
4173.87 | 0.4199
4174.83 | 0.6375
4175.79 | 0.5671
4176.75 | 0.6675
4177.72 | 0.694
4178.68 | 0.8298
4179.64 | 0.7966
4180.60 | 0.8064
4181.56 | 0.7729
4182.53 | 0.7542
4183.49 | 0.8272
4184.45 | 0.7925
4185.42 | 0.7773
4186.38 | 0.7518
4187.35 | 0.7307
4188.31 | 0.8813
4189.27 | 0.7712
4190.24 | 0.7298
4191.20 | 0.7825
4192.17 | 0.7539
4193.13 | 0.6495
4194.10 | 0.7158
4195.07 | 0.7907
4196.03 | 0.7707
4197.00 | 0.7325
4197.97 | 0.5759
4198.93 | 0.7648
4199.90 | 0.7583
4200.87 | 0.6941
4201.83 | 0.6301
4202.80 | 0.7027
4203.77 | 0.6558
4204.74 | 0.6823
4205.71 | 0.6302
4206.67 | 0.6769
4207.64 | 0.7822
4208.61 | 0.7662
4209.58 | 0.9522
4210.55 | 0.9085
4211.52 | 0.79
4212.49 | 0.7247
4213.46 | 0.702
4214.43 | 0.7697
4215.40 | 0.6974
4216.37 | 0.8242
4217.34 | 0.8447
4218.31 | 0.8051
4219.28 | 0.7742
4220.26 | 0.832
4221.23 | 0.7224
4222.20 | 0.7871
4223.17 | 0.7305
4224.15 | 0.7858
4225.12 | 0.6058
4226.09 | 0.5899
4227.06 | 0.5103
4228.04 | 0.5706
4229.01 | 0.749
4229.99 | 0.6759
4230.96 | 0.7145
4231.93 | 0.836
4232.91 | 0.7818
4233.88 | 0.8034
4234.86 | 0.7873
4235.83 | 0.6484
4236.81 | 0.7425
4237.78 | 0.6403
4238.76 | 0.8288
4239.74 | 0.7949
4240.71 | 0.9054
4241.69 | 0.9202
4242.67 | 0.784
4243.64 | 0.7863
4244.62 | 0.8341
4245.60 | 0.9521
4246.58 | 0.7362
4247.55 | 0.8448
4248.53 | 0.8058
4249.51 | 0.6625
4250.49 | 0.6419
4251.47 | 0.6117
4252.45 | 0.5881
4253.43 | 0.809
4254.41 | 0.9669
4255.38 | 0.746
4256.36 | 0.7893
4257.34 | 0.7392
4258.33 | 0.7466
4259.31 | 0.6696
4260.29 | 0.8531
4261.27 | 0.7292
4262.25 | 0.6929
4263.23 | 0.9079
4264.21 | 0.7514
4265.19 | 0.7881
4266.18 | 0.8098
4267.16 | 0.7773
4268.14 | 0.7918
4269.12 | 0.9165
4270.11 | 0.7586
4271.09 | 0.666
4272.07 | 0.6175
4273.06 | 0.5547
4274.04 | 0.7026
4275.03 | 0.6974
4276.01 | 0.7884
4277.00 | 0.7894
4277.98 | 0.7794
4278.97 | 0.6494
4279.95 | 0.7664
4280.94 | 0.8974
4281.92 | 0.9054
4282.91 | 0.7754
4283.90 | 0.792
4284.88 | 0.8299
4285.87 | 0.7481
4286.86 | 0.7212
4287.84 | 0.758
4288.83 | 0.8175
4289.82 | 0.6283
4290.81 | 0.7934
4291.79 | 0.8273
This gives 1.3 AA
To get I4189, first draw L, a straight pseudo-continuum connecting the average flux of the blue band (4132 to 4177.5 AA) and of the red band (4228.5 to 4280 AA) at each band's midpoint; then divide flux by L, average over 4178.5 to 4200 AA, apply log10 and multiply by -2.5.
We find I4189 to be -0.090 mag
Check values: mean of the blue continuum 0.668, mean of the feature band 0.761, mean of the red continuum 0.761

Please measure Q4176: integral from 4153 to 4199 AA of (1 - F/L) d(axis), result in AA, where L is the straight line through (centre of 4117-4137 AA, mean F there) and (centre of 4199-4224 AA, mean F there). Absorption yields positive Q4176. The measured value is 2.1 AA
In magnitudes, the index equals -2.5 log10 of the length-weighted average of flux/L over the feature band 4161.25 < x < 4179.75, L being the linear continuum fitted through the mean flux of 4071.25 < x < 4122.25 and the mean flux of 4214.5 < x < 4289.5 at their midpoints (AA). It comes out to 0.142 mag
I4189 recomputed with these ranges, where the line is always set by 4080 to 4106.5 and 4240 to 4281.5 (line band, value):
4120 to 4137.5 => 0.02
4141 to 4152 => 0.11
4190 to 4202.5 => 0.05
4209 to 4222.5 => -0.06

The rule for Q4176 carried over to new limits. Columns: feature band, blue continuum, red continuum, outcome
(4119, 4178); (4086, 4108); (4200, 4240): 3.78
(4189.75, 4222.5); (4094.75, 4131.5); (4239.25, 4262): 0.65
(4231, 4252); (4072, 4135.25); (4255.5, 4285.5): -0.51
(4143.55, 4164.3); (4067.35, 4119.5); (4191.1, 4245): 1.65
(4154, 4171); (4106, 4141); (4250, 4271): 1.63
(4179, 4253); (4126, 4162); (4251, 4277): -2.10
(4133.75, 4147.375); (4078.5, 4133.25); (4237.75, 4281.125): 0.87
